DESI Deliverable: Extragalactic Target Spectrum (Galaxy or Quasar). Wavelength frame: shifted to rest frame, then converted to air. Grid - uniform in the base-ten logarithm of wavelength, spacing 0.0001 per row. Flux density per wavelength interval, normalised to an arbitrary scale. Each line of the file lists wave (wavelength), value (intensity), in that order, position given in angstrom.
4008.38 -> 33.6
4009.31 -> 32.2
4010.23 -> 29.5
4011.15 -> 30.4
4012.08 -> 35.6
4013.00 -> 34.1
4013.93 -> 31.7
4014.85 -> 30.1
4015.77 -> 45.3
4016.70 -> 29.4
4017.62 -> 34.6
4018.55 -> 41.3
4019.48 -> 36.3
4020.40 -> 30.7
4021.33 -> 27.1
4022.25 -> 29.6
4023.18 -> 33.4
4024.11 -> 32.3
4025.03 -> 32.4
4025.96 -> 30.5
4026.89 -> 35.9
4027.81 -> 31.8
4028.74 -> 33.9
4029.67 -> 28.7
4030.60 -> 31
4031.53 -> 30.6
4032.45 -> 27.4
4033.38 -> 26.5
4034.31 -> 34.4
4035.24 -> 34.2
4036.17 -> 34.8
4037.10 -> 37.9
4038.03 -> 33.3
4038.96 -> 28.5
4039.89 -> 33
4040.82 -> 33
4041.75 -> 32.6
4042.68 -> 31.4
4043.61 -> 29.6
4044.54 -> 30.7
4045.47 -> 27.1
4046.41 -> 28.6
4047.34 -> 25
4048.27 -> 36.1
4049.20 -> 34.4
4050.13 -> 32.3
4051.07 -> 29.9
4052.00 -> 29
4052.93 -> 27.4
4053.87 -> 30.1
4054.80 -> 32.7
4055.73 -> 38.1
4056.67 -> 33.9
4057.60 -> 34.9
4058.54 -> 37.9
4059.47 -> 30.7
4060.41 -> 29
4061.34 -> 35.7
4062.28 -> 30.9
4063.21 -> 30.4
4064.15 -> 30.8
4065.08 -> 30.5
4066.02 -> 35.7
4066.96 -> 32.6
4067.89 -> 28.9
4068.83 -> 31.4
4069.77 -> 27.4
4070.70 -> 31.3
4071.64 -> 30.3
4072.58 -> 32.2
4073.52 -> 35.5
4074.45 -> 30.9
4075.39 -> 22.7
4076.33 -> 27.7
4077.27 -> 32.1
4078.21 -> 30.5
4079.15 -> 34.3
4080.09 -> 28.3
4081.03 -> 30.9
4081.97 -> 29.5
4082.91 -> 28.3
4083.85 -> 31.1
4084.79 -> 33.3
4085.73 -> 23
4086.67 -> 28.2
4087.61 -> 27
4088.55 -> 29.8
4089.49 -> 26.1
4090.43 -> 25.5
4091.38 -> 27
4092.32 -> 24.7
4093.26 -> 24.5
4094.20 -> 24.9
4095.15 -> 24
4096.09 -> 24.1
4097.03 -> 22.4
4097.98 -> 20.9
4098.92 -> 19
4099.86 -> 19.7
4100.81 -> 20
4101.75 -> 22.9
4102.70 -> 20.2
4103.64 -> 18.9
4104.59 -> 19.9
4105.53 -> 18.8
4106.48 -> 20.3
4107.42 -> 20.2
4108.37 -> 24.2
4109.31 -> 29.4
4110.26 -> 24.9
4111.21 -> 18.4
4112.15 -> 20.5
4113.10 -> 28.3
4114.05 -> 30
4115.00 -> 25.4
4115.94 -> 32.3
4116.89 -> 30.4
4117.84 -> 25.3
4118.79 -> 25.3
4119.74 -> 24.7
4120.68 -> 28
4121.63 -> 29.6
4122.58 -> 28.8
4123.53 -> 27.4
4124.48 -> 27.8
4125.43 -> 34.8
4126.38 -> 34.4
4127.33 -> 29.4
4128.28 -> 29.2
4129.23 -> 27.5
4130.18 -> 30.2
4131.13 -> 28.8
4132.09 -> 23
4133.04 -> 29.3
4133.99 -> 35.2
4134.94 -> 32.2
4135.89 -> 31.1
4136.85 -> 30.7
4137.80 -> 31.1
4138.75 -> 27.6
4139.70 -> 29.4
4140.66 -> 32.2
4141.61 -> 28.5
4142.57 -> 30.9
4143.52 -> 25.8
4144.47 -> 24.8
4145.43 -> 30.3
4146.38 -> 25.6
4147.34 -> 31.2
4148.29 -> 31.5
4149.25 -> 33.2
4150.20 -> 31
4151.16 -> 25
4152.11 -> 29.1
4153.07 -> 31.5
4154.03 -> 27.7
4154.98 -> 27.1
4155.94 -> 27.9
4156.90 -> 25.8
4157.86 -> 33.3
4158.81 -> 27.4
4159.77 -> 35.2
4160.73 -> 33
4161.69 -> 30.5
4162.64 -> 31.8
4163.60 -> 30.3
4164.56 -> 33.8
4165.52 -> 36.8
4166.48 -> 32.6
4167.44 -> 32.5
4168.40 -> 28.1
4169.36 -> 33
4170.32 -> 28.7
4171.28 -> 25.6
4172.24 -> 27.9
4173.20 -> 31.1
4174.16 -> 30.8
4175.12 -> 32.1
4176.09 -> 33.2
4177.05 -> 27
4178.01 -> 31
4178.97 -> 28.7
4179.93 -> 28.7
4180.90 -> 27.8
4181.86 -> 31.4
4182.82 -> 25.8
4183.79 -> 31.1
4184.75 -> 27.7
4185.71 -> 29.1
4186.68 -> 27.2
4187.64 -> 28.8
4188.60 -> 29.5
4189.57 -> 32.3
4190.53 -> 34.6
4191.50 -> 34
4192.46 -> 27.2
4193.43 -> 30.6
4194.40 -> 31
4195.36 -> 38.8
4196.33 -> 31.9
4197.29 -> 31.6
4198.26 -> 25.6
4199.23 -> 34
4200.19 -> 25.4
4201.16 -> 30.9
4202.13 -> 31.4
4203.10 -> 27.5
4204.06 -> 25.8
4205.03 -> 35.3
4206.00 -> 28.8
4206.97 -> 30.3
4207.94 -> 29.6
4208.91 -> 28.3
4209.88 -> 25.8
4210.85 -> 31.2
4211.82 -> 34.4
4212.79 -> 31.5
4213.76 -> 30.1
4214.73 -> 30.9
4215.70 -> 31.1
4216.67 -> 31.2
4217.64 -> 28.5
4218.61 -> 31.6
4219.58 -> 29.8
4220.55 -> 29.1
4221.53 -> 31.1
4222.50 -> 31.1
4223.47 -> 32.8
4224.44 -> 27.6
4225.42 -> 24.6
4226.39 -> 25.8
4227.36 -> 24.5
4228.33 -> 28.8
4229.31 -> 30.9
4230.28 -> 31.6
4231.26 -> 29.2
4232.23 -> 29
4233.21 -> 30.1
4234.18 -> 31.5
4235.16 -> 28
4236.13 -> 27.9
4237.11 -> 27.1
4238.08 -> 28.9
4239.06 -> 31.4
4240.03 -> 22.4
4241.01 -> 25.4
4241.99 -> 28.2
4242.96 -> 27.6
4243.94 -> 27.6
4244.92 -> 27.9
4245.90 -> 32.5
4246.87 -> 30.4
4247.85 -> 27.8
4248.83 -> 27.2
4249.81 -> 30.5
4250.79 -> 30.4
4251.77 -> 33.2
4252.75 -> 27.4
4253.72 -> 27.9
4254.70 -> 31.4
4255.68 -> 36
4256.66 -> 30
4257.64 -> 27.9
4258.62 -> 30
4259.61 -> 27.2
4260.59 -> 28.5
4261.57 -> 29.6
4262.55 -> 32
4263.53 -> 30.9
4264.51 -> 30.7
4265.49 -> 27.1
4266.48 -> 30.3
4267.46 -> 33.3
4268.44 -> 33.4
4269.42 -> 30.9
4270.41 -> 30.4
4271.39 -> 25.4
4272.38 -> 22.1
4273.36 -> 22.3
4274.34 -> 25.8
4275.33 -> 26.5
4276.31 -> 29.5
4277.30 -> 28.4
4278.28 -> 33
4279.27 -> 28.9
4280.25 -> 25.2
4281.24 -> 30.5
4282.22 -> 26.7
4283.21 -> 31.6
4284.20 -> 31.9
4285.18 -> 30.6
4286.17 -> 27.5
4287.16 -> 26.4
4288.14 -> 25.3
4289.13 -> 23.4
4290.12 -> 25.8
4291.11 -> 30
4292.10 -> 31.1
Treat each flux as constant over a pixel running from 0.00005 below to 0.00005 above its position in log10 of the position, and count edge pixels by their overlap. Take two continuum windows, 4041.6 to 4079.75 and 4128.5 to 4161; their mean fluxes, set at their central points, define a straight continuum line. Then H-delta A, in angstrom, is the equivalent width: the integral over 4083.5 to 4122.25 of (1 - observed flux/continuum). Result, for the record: 7.2 angstrom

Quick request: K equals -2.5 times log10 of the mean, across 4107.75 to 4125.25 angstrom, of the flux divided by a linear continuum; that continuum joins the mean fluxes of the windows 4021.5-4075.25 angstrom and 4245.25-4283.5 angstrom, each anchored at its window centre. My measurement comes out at 0.16 mag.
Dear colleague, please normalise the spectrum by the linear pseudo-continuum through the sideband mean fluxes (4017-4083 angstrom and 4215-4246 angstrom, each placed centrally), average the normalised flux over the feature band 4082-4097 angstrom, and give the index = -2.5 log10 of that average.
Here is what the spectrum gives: 0.16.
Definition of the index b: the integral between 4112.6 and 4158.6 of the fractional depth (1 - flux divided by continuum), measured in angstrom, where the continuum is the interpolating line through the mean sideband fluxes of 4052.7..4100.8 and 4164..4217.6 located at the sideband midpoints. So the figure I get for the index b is 0.9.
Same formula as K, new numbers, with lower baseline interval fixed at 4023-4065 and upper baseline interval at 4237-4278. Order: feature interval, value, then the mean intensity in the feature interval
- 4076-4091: 0.08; 29.1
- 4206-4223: -0.03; 30.3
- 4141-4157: 0.06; 28.7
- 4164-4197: -0.02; 30.6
